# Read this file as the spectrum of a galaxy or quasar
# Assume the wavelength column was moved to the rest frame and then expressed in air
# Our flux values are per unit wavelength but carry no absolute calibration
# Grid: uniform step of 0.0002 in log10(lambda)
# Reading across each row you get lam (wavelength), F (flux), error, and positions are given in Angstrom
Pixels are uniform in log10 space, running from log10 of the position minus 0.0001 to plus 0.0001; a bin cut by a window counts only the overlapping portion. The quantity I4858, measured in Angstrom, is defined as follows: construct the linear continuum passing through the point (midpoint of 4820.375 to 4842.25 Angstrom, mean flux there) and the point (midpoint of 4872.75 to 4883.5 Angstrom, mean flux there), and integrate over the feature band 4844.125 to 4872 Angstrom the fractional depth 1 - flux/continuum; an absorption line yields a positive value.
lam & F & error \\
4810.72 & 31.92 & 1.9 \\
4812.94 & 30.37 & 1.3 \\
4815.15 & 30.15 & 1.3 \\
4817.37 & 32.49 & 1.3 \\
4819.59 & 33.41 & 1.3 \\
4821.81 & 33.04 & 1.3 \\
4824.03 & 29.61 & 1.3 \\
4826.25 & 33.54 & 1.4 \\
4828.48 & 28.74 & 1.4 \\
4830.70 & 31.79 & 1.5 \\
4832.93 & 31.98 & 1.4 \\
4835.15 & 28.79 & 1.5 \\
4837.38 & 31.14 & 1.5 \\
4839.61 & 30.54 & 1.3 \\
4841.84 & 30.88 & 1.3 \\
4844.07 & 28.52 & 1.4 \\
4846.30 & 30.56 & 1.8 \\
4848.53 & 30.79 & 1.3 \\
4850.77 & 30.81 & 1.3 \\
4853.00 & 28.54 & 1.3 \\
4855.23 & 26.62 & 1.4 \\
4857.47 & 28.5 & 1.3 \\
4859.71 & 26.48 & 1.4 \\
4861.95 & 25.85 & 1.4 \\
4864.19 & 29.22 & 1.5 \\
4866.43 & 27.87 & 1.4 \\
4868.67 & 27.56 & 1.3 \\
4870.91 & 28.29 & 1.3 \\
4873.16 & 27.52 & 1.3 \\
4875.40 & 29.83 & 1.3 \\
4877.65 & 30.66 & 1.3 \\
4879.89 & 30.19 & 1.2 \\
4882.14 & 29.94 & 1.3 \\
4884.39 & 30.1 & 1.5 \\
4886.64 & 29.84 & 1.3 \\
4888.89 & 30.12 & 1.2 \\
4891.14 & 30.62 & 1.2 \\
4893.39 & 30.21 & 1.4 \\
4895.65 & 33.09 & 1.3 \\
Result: 1.7 Angstrom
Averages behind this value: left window 31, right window 29.8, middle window 28.4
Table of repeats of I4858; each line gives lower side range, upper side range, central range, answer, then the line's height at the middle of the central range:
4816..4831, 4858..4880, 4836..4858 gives 0.2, 30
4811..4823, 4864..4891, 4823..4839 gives 0.3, 31.3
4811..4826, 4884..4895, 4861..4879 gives 1.3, 30.7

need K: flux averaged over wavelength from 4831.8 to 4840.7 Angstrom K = 30.6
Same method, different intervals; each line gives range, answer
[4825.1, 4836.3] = 31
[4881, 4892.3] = 30.1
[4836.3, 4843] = 30.8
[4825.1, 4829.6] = 31.1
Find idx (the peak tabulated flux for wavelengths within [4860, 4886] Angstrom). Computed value 30.66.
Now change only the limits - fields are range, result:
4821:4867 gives 33.54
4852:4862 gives 28.54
